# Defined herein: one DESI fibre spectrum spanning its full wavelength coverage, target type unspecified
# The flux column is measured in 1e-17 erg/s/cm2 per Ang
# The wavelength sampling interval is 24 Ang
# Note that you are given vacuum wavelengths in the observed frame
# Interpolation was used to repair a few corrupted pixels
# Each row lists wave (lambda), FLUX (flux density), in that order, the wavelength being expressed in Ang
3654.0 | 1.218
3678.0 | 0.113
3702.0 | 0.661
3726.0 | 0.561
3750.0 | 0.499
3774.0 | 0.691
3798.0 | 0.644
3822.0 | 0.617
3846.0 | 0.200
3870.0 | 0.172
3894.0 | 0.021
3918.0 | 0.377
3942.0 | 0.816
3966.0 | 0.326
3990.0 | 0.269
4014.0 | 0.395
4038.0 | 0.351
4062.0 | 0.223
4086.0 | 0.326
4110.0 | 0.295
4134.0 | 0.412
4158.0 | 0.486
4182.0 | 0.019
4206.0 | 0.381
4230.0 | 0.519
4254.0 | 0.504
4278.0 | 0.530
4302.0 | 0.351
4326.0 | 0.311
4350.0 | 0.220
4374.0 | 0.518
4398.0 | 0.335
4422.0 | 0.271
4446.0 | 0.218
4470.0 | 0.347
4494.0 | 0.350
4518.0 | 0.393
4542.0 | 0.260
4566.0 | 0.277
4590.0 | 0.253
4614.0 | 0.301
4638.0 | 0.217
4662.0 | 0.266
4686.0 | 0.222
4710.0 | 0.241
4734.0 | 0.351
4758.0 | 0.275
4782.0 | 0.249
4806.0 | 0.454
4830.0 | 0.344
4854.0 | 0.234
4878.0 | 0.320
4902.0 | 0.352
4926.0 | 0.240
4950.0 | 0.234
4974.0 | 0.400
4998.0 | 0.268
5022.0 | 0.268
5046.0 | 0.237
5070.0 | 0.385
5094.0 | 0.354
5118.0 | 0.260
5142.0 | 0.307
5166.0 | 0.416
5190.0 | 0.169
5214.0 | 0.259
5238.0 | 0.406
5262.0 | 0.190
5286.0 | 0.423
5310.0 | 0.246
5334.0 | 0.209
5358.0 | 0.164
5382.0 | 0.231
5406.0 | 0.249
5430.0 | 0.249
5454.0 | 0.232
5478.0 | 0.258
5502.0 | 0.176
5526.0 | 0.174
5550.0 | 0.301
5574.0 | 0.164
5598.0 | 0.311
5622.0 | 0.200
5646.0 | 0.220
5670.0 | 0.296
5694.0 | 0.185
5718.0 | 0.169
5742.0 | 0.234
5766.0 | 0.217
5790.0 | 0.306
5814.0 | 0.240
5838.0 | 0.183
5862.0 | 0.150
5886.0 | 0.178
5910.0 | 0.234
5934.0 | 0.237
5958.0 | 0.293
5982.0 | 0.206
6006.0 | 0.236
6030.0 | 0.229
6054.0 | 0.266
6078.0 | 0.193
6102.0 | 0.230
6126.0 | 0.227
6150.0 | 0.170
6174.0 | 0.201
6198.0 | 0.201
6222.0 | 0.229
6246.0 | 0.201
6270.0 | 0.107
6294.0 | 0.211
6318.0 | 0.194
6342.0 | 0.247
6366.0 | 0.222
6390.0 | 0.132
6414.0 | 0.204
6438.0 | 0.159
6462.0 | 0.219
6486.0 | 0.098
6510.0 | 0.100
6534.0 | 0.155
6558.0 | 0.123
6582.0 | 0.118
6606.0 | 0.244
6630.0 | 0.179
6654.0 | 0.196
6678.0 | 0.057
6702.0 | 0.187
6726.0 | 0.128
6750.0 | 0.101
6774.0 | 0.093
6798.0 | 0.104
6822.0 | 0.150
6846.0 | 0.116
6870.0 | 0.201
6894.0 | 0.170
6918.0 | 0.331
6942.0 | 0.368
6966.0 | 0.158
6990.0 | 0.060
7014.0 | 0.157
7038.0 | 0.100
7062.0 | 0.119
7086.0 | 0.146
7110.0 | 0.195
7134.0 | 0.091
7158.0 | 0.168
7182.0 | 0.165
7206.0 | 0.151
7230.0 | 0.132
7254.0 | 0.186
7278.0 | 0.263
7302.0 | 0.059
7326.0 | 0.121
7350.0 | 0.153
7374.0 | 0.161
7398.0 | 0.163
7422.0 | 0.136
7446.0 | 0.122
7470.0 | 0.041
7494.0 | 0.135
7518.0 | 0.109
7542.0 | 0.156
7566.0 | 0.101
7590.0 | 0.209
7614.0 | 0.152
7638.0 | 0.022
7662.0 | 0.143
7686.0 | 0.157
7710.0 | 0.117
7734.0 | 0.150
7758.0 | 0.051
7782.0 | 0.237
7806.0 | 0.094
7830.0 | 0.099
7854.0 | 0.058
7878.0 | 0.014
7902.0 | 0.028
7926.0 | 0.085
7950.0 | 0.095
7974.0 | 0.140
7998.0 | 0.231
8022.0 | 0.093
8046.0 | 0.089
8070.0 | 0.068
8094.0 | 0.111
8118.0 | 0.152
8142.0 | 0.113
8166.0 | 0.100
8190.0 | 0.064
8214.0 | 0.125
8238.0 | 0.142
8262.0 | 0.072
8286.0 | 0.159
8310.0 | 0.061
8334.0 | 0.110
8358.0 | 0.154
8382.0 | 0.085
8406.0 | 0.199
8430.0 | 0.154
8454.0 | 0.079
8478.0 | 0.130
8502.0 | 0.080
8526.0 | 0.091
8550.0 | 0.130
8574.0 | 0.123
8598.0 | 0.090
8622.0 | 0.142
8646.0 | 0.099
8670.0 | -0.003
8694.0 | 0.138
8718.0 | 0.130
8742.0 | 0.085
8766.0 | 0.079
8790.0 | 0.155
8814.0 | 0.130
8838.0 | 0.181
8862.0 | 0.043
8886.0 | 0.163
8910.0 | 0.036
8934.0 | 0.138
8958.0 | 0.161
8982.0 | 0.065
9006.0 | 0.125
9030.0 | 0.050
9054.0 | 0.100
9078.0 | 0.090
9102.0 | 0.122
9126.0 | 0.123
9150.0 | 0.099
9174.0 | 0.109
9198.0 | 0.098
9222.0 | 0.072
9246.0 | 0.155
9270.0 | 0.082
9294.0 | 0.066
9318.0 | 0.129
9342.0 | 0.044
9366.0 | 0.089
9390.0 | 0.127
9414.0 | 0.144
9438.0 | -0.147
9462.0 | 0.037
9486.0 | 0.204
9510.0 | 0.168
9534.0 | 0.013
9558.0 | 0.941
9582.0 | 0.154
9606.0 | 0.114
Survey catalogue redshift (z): 0.06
